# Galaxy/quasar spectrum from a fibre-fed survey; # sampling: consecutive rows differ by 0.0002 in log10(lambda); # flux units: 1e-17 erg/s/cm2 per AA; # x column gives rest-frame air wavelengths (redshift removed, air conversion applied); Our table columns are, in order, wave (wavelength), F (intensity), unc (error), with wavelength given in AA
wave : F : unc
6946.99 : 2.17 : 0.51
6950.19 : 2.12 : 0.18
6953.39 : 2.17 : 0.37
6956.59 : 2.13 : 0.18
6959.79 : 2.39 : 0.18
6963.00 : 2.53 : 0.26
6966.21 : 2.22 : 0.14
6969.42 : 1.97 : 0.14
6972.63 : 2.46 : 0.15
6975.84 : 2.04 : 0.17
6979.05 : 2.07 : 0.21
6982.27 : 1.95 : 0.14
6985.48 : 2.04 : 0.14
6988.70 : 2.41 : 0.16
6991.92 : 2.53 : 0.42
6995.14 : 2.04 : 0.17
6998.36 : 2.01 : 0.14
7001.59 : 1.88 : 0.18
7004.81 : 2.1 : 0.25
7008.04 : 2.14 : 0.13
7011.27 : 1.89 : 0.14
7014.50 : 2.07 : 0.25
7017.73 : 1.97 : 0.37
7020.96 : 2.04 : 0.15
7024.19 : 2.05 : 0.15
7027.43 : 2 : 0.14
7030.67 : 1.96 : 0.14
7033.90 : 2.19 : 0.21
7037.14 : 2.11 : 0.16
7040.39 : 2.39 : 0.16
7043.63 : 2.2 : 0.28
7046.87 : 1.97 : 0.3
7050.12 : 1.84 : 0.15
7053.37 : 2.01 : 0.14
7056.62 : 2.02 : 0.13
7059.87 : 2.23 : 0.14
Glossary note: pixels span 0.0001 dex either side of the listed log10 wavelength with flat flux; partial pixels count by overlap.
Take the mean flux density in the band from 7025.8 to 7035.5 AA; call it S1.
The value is 2.05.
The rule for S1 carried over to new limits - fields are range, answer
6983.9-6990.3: 2.22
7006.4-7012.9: 2.01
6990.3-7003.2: 2.11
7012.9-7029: 2.03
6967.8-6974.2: 2.21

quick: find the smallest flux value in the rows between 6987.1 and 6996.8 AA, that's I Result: 2.04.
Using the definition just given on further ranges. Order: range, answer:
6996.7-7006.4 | 1.88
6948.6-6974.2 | 1.97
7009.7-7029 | 1.89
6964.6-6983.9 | 1.95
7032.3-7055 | 1.84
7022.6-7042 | 1.96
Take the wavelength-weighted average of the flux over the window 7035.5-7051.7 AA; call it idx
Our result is 2.1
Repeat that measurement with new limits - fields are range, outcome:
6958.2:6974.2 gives 2.31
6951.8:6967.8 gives 2.29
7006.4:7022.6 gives 2.02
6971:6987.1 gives 2.11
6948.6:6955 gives 2.15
